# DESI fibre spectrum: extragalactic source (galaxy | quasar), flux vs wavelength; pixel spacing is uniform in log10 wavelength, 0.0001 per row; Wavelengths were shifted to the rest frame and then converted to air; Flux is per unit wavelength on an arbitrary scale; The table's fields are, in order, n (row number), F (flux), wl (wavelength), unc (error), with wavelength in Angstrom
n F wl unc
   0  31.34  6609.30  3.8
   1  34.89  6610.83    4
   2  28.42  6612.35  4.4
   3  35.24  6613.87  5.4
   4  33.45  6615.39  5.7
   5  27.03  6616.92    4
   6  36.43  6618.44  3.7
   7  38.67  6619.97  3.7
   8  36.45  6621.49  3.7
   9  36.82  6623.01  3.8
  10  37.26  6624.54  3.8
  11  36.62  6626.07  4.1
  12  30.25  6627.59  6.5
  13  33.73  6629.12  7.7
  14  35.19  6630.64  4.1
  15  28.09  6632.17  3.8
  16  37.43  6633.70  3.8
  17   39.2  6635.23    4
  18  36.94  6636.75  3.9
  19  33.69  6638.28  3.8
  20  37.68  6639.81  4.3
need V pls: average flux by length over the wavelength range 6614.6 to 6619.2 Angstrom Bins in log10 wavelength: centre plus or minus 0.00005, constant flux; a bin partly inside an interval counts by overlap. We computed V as 32.3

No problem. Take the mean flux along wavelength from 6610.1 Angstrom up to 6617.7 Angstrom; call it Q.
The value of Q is 31.8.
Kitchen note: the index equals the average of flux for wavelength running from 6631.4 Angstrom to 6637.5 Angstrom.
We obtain 35.4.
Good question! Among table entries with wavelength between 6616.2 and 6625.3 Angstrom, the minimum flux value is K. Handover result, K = 27.03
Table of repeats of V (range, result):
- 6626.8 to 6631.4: 33.1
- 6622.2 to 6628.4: 35.2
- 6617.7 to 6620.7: 37.5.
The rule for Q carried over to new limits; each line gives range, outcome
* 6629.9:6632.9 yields 31.6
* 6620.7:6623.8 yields 36.7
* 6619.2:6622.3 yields 37.6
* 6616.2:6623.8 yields 35.1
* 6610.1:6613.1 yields 31.7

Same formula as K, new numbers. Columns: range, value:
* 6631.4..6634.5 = 28.09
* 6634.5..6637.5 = 36.94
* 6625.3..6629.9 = 30.25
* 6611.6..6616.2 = 28.42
